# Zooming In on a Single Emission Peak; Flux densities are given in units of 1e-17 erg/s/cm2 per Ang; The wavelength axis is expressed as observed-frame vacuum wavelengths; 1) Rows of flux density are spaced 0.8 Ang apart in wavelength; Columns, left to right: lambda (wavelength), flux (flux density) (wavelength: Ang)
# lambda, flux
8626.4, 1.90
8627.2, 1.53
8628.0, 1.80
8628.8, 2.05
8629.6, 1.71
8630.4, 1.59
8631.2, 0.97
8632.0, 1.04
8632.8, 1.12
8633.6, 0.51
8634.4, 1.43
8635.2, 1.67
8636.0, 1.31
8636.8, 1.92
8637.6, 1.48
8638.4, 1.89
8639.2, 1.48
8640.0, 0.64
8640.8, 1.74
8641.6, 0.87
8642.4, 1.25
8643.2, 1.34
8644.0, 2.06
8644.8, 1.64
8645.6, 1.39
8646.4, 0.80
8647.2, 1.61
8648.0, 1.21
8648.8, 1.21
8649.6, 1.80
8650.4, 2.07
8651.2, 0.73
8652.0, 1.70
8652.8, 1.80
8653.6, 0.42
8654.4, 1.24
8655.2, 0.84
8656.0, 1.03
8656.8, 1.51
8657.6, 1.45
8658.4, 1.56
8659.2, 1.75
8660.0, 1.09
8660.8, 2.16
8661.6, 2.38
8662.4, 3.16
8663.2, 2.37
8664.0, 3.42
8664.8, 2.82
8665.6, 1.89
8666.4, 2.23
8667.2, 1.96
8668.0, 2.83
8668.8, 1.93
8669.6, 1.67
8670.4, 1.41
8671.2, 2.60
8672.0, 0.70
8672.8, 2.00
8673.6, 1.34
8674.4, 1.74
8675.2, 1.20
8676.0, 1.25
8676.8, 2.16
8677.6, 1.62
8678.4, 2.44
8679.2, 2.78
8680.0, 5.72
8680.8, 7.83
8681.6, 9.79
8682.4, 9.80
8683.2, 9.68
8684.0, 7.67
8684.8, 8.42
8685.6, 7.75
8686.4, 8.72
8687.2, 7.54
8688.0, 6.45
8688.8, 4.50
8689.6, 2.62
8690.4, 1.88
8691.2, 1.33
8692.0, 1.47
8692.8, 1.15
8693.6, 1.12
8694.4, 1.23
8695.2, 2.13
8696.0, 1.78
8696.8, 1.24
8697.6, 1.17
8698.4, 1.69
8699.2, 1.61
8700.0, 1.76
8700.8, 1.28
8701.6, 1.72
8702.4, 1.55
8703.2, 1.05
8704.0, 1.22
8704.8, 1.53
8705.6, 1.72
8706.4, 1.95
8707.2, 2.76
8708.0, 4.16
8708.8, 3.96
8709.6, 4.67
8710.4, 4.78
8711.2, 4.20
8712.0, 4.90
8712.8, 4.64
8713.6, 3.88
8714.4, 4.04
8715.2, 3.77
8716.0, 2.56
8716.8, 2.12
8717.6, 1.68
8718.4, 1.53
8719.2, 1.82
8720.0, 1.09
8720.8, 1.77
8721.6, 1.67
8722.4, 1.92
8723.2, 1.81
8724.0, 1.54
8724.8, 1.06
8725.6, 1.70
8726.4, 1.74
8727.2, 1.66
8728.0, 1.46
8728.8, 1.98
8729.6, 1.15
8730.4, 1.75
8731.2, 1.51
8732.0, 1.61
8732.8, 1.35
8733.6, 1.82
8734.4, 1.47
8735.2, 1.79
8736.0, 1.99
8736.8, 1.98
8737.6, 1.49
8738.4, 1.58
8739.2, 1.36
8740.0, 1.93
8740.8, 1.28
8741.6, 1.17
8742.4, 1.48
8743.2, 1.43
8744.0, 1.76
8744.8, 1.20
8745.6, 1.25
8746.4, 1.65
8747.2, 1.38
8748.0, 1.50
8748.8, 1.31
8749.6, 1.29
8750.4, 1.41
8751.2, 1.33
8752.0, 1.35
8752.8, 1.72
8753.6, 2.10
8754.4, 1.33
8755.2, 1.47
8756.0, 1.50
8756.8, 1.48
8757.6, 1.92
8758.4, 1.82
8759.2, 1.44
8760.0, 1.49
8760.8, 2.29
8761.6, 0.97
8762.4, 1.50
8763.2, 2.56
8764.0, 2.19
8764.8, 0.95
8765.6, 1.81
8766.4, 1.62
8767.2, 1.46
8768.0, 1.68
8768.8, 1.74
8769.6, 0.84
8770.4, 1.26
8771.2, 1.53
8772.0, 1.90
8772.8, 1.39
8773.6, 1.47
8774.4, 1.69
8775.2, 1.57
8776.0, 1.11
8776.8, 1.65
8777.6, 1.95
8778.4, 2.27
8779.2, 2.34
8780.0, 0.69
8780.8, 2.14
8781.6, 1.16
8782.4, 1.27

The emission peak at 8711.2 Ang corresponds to [N II]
